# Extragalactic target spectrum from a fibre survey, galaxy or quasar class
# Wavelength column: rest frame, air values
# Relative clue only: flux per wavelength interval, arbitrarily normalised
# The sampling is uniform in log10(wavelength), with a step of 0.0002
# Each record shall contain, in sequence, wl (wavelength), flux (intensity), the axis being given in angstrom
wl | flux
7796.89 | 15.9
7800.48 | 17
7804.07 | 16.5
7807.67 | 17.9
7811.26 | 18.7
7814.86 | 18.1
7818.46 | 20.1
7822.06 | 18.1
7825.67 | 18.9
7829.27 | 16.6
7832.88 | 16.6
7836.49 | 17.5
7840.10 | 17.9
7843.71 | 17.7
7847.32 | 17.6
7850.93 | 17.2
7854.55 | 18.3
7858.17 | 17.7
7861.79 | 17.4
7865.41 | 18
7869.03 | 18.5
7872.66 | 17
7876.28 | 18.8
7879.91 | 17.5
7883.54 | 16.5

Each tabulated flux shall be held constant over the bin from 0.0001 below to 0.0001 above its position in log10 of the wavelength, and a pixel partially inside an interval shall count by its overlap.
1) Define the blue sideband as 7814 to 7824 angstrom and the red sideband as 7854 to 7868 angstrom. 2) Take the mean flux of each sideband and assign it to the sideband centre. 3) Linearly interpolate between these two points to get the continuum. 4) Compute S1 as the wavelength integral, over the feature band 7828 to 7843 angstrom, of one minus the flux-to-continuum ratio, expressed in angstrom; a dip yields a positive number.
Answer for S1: 1.0 angstrom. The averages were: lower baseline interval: 18.8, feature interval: 17.2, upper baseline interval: 17.8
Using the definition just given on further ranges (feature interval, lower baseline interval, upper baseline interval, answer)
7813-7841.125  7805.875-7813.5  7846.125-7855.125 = 0.1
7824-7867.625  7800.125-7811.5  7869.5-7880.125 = 0.2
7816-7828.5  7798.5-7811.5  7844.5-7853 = -1.0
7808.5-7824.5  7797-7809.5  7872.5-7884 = -1.5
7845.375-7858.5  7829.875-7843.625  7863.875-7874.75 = -0.1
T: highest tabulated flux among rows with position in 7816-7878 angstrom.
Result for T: 20.1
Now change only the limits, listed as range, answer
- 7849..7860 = 18.3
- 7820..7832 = 18.9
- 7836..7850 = 17.9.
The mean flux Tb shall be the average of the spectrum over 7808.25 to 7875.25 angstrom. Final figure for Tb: 17.9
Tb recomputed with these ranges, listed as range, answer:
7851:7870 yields 17.9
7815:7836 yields 18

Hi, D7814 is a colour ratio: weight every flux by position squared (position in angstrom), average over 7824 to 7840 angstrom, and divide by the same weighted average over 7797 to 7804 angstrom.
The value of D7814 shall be 1.06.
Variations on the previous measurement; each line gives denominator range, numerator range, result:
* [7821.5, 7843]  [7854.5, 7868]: 1.02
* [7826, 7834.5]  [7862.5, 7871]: 1.08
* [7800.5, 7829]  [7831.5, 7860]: 0.98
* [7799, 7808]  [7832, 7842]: 1.03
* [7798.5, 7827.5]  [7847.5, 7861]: 0.98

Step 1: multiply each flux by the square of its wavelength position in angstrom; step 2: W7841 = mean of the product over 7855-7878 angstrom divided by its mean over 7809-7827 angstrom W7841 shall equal 0.97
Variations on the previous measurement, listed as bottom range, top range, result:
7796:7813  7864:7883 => 1.05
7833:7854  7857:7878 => 1.03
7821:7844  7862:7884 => 1.02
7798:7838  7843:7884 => 1.01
